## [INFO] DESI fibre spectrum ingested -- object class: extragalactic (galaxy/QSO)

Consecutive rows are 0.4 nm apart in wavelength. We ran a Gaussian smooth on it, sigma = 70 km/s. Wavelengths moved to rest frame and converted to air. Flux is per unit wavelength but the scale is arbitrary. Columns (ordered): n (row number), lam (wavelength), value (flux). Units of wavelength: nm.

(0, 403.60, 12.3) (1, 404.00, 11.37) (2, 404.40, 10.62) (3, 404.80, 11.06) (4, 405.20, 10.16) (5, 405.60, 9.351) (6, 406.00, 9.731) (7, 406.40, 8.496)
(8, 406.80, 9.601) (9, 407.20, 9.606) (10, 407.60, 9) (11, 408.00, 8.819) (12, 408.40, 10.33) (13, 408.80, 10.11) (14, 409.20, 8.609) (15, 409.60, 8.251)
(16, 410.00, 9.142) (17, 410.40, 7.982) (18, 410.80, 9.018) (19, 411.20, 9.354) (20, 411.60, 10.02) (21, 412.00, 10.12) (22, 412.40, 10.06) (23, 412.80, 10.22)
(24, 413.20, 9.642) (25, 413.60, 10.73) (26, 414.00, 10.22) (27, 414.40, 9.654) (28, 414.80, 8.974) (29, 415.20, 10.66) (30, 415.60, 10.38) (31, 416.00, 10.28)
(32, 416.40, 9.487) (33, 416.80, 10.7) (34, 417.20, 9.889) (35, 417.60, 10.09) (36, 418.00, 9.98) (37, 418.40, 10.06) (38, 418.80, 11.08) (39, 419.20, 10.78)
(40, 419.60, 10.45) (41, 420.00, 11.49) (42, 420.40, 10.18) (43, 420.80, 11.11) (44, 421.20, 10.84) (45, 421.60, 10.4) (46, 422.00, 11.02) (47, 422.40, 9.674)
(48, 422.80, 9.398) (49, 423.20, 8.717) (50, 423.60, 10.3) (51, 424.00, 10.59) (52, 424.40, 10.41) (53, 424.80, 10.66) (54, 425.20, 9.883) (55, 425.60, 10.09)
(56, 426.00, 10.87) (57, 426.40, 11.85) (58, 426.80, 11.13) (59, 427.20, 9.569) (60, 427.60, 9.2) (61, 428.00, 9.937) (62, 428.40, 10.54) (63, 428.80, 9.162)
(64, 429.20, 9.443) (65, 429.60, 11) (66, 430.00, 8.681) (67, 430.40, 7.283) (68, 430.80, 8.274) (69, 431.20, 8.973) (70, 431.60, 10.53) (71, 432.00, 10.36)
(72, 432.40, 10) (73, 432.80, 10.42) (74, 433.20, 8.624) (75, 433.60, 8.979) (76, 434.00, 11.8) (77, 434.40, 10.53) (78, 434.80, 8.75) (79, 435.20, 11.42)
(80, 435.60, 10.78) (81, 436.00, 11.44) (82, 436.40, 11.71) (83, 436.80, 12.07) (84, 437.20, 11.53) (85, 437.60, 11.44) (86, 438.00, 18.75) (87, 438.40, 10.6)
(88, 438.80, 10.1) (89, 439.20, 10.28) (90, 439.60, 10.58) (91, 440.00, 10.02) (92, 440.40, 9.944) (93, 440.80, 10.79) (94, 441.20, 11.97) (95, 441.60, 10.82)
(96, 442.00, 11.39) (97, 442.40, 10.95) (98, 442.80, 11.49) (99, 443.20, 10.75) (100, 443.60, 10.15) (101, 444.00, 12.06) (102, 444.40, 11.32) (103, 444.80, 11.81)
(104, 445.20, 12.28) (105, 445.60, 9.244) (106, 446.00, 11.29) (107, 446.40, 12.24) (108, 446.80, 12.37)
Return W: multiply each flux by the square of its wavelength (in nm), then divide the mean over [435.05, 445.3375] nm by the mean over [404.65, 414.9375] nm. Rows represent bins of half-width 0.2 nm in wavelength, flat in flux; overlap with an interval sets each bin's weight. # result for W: 1.4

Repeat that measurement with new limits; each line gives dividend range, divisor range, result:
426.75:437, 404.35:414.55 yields 1.16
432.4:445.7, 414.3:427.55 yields 1.17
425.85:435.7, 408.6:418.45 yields 1.10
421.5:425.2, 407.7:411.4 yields 1.19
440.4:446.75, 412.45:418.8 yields 1.27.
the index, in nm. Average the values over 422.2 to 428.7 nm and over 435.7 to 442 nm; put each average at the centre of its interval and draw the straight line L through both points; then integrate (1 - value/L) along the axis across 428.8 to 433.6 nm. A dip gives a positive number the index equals 0.59 nm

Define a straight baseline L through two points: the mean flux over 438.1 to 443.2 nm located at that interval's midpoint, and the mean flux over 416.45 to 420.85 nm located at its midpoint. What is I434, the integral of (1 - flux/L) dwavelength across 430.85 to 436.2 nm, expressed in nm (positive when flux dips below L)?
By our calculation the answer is 0.31 nm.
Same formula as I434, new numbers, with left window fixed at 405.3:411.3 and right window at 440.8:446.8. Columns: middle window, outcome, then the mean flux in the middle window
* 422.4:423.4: 0.086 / 9.18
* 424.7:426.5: -0.070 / 10.6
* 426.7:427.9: 0.051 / 9.87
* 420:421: -0.092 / 10.8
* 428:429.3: 0.077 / 9.77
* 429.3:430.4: 0.117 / 9.34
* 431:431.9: 0.063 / 9.82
